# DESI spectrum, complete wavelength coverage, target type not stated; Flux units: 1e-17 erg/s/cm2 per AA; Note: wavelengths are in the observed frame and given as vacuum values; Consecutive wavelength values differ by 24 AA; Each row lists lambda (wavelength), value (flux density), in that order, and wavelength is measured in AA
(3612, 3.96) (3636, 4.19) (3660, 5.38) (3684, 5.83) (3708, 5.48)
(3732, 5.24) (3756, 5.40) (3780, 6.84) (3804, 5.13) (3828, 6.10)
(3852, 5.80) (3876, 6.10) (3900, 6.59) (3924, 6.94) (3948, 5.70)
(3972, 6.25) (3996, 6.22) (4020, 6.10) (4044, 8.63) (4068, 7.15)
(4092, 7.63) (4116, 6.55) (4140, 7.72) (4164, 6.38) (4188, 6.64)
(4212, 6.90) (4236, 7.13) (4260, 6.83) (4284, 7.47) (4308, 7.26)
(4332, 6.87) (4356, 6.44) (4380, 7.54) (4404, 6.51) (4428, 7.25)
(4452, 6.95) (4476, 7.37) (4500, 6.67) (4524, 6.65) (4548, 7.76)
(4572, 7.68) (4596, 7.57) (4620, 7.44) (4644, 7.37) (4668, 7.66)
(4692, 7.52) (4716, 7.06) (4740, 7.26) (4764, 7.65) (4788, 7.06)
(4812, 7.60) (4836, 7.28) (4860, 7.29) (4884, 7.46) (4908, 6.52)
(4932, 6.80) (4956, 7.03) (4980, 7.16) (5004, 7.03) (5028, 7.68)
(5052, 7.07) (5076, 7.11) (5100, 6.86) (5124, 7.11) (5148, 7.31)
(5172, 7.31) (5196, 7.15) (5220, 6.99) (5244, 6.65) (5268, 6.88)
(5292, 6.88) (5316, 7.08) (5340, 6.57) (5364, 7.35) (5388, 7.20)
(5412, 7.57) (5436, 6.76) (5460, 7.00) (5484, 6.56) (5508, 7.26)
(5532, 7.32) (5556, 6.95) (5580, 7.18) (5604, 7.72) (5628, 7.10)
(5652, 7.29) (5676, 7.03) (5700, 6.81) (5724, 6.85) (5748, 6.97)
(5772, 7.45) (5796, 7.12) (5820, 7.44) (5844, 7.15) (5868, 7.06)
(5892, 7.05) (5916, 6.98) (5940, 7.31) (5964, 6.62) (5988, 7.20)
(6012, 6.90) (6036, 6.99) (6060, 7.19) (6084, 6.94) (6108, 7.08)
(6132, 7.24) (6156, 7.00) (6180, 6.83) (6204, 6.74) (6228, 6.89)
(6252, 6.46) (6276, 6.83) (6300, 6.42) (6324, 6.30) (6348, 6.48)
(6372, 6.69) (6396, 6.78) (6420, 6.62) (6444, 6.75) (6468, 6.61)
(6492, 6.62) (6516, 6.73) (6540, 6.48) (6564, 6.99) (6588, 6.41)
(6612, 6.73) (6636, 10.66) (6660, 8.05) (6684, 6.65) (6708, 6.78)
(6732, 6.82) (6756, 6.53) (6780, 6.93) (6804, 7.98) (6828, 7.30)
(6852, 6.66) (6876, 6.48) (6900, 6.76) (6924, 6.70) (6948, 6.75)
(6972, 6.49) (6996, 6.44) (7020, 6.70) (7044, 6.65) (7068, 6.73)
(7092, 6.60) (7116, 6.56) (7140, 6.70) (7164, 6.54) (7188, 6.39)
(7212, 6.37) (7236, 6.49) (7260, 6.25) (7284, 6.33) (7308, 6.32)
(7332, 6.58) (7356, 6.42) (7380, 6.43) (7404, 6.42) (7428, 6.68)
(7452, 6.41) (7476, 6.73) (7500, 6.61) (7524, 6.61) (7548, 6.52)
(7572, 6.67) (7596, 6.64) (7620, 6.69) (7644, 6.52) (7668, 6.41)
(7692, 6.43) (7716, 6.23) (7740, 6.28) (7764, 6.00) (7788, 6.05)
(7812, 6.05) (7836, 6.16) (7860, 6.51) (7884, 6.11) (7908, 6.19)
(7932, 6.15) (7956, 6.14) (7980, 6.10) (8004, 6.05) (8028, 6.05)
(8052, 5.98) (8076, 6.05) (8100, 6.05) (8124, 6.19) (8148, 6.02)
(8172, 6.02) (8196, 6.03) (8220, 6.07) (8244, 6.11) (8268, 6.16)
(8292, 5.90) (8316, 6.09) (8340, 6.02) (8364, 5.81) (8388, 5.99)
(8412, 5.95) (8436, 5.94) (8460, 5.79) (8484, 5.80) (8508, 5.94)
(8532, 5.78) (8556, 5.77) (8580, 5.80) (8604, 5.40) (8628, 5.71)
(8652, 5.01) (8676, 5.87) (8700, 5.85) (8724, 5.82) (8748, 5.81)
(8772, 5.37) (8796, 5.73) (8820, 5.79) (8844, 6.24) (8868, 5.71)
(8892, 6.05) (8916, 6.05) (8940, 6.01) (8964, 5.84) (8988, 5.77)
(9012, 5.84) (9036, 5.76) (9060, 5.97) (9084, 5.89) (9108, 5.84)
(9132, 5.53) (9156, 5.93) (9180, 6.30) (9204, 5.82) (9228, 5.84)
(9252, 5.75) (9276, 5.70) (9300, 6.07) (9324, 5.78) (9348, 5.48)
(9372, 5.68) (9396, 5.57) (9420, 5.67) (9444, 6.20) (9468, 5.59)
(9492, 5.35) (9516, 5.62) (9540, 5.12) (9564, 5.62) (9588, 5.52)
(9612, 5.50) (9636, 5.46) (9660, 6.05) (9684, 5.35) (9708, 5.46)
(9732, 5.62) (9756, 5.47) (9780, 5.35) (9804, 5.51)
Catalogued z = 0.01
